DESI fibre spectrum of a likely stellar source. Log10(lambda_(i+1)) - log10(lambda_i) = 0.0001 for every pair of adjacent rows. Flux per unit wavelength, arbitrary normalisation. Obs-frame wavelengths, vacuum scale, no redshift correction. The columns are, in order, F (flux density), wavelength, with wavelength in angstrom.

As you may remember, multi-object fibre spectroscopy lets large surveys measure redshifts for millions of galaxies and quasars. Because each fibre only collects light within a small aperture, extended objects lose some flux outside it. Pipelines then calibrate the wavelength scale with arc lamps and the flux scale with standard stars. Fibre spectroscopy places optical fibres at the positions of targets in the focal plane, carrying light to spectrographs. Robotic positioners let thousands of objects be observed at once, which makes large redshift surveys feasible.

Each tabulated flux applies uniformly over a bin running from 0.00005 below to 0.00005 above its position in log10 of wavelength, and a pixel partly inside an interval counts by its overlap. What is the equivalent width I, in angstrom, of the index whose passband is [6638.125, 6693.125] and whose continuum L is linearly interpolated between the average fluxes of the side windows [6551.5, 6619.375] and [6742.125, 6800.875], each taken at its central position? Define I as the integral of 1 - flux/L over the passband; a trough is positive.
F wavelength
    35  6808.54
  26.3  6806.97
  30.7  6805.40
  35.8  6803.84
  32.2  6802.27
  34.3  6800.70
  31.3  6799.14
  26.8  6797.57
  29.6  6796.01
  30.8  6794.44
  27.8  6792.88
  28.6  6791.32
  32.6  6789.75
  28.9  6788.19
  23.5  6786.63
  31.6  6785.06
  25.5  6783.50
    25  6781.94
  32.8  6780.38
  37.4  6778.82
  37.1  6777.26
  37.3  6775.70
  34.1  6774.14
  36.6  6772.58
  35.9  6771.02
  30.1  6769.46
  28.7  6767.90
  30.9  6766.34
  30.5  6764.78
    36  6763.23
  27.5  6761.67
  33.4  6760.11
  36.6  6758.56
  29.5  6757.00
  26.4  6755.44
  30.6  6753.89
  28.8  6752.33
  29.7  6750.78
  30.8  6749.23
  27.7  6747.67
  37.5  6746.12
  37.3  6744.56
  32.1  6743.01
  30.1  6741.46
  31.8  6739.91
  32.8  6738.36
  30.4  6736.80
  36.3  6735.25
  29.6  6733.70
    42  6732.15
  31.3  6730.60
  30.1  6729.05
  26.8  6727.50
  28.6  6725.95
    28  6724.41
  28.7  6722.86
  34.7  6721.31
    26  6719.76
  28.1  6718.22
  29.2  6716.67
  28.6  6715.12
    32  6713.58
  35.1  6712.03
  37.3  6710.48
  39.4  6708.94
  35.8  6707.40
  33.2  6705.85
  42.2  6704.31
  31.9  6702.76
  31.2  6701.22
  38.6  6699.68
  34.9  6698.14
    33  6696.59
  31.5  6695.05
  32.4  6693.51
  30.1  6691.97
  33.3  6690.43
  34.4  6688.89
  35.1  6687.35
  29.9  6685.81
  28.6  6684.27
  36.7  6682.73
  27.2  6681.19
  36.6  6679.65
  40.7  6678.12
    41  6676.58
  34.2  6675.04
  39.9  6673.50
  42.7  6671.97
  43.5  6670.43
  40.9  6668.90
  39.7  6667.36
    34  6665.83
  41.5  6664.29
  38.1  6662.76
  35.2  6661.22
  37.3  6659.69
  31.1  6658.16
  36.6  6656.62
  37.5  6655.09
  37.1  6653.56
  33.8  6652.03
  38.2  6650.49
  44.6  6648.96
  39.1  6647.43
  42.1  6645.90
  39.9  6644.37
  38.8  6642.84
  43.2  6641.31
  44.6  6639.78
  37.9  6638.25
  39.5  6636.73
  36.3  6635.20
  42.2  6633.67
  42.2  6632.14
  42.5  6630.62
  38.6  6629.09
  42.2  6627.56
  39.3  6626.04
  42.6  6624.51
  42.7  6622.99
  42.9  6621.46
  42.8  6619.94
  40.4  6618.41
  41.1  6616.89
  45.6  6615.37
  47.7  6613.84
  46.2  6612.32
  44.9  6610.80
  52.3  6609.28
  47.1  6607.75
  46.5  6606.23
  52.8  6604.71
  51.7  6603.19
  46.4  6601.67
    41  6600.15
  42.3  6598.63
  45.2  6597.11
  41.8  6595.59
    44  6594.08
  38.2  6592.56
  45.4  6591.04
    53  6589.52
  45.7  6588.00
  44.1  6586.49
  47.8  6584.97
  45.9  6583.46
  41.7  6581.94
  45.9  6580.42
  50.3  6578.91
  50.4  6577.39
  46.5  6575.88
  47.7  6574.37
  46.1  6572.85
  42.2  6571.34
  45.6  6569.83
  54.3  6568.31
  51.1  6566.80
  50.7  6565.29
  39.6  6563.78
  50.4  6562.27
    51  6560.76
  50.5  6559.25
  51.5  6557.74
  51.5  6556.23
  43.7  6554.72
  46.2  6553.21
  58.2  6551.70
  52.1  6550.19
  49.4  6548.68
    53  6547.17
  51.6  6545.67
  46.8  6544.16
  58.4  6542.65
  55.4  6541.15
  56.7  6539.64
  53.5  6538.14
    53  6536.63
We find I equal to 3.9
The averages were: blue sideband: 46.8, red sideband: 31.3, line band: 37.3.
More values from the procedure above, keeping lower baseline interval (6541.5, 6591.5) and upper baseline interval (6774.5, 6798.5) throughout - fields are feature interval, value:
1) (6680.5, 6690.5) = 1.7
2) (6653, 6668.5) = 1.5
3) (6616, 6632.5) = 0.9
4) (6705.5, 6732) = 3.3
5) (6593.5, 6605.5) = 0.1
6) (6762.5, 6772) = 0.0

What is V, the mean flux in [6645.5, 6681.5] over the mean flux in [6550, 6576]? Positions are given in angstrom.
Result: 0.8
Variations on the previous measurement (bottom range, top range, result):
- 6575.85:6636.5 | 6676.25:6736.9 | 0.74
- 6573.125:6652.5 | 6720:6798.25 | 0.71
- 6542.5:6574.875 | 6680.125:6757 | 0.65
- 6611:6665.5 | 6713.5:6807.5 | 0.77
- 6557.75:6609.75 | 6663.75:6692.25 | 0.77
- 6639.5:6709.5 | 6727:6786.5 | 0.87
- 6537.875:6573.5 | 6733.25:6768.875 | 0.63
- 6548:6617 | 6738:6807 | 0.66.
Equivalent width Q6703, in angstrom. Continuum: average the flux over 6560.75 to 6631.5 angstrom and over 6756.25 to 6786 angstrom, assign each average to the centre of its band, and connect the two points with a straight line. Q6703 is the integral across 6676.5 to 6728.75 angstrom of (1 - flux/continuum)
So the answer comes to 6.6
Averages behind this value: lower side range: 45.6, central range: 32.8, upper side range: 32.4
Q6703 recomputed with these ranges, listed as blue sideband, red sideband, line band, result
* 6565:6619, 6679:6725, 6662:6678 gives -1.3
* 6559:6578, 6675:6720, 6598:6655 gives -1.3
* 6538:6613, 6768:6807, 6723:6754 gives 3.2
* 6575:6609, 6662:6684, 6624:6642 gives 0.5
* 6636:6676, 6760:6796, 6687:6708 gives 1.3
